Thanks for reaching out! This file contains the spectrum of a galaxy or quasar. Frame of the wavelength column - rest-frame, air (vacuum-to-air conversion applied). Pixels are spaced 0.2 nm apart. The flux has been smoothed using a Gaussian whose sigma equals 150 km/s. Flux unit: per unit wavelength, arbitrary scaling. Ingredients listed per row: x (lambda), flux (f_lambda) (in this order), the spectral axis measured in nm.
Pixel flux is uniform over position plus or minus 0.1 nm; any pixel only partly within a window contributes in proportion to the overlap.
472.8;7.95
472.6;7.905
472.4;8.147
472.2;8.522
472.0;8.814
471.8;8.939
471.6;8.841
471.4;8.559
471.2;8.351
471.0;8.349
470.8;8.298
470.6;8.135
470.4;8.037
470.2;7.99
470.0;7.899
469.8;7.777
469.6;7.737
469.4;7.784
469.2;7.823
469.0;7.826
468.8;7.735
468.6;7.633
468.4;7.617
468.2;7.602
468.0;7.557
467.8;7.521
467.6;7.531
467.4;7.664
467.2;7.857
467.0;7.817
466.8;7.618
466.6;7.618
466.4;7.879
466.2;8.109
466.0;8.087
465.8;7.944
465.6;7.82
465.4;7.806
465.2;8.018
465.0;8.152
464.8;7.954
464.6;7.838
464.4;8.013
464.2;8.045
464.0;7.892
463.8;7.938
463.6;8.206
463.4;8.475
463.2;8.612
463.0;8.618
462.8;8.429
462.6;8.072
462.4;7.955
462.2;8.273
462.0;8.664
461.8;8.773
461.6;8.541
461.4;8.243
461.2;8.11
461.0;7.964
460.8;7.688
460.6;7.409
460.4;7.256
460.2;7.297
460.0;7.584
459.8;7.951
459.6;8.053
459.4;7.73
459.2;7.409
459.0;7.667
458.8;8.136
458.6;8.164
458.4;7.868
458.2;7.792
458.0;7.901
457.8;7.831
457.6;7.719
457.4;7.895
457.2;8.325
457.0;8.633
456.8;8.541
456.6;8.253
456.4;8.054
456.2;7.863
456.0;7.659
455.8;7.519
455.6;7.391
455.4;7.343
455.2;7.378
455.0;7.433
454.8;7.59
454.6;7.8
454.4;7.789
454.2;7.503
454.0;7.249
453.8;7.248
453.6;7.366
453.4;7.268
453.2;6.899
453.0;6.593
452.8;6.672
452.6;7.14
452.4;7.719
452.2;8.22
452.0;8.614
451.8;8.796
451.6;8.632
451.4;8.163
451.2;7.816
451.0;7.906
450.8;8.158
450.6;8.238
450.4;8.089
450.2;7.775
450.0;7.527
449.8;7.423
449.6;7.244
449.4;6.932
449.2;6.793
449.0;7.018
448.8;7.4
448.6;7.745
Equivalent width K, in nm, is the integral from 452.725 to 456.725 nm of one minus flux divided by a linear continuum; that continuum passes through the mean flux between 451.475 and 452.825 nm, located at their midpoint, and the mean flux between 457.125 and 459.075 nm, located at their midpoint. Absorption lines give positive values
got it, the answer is 0.270 nm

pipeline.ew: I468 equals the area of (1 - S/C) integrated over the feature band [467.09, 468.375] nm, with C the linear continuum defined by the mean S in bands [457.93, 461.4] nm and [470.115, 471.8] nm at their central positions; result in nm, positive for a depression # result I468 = 0.09 nm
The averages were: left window 7.78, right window 8.36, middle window 7.62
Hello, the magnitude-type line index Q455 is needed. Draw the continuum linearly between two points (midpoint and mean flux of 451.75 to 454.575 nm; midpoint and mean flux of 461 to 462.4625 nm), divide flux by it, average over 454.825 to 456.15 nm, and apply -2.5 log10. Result 0.04 mag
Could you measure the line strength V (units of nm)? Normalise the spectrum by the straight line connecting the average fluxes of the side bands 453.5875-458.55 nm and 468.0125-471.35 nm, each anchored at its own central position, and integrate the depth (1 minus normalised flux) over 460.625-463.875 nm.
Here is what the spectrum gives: -0.18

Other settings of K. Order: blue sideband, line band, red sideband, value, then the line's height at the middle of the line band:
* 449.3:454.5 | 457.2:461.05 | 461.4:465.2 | 0.12 nm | 8.03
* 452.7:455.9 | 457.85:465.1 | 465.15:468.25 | -0.42 nm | 7.58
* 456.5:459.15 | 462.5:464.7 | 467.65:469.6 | -0.10 nm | 7.85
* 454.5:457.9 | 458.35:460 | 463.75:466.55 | 0.00 nm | 7.88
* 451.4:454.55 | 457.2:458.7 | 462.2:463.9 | 0.01 nm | 7.94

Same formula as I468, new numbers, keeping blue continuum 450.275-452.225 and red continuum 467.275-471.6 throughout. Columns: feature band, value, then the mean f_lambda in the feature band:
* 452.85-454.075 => 0.17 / 7.08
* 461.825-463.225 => -0.06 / 8.38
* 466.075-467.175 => 0.02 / 7.82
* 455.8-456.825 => 0.02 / 7.99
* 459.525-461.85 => 0.05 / 7.89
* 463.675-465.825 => 0.01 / 7.95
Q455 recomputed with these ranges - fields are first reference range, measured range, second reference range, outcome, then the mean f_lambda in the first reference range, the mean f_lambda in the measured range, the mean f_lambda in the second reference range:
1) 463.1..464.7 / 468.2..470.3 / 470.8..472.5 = 0.09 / 8.13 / 7.77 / 8.55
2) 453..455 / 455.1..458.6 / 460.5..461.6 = -0.04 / 7.37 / 7.89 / 7.94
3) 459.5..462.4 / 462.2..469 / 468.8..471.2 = 0.01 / 7.99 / 7.93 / 7.97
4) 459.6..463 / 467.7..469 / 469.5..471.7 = 0.07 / 8.03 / 7.63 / 8.18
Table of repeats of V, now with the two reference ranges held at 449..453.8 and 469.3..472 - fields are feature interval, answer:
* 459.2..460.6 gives 0.05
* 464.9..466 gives 0.01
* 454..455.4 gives 0.03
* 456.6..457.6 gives -0.06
